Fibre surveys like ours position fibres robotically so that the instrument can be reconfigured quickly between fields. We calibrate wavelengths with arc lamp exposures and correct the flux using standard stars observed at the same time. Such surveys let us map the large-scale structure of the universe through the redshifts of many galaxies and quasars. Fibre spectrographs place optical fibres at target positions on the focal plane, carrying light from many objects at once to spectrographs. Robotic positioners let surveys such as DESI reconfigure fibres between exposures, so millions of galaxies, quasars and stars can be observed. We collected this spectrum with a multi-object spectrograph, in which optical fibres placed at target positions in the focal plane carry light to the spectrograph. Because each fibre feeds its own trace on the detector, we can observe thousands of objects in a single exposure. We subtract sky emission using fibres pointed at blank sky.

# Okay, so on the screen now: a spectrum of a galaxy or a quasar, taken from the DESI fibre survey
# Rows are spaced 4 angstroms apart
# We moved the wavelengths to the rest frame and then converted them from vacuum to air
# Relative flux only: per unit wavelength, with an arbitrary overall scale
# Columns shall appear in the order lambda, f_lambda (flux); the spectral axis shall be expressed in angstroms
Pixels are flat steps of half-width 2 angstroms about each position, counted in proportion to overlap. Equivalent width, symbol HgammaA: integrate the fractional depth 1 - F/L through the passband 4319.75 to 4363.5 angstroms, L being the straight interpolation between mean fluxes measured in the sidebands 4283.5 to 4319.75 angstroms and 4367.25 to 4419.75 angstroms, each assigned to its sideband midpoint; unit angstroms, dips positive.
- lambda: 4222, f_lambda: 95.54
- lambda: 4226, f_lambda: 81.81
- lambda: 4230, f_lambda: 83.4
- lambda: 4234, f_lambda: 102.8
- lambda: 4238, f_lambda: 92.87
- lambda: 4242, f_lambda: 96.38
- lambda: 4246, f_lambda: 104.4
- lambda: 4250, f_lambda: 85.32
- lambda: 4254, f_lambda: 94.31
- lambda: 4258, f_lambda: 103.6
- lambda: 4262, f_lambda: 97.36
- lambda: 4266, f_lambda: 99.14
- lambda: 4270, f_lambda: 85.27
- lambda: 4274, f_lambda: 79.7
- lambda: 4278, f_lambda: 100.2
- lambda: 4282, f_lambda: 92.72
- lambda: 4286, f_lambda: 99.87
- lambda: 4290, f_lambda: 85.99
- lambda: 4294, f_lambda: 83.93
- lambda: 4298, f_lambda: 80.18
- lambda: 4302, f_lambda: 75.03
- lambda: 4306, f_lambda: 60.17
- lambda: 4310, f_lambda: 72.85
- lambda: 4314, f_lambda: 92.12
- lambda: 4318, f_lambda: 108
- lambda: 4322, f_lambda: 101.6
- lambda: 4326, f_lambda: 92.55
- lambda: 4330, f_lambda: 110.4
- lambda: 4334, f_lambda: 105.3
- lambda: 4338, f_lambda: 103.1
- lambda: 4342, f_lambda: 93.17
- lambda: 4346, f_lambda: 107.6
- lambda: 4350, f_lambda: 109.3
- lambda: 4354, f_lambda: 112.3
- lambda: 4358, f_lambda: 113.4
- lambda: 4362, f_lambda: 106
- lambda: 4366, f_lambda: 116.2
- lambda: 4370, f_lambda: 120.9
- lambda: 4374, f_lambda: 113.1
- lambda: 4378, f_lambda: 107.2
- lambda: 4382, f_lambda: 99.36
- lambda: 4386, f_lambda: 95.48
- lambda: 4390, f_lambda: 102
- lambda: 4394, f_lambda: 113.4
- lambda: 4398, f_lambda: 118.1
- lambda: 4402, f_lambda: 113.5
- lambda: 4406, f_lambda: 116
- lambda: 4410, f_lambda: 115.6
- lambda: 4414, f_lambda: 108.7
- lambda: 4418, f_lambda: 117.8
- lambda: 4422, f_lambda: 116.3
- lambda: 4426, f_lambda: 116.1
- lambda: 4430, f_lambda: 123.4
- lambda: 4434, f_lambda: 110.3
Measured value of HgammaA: -4.2 angstroms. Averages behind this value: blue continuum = 84.2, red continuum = 111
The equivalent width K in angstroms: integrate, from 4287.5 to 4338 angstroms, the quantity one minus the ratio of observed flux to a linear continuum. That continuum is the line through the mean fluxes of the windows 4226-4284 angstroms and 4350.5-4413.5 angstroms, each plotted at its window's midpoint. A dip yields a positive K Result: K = 5.9 angstroms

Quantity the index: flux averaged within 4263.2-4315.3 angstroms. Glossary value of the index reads 85.3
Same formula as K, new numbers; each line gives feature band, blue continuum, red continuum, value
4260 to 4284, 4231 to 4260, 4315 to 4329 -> 1.4 angstroms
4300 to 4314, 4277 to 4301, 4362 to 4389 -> 3.1 angstroms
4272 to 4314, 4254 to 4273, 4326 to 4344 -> 6.2 angstroms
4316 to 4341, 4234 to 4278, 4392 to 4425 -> 0.3 angstroms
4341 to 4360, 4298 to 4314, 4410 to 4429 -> -3.8 angstroms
